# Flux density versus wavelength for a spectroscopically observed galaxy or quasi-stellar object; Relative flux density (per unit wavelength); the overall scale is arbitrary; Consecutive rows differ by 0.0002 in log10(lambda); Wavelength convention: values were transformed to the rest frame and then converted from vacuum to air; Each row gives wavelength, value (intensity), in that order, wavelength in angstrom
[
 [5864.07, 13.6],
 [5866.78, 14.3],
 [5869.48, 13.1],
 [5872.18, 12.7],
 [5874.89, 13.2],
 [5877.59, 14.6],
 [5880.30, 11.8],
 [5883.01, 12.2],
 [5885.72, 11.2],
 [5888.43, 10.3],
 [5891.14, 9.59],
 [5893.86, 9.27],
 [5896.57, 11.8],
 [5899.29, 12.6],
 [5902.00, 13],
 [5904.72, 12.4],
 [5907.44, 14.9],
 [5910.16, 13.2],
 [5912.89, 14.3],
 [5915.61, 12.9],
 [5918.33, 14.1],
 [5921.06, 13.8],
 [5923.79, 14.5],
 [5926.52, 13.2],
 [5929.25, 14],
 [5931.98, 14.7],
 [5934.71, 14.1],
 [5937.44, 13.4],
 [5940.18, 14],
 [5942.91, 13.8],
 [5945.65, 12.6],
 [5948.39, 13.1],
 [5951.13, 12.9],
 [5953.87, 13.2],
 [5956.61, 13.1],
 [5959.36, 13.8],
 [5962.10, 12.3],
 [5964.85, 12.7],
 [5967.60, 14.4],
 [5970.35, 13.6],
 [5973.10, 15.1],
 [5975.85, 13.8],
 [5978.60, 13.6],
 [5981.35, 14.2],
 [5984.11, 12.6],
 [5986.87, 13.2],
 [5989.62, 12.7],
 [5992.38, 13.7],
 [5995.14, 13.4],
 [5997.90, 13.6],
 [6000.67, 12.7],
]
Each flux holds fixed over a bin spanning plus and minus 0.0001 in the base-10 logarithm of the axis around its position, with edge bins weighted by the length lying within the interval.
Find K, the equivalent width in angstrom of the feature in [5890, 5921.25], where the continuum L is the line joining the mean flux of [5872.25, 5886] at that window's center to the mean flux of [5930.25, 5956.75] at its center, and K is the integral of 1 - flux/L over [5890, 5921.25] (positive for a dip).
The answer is 1.0 angstrom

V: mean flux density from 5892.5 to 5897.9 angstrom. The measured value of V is 10.5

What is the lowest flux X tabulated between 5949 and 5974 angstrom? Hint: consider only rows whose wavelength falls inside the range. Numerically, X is 12.3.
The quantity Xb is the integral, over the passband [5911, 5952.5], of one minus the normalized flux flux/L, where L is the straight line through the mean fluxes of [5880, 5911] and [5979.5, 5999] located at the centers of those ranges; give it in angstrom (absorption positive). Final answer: -4.3 angstrom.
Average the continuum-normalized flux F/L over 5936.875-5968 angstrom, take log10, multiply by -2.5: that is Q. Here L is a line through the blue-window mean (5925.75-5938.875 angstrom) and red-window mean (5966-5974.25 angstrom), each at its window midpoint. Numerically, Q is 0.07 mag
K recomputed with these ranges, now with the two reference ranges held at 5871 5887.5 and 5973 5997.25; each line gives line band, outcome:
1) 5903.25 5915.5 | -0.7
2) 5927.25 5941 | -1.0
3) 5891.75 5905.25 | 1.1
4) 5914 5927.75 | -0.8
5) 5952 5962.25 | 0.1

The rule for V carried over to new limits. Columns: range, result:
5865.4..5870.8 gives 13.7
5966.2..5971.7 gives 14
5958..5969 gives 13.3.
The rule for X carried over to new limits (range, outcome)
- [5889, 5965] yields 9.27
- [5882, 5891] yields 10.3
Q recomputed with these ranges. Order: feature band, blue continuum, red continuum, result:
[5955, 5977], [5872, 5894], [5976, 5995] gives -0.04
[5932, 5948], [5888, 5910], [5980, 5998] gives -0.09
